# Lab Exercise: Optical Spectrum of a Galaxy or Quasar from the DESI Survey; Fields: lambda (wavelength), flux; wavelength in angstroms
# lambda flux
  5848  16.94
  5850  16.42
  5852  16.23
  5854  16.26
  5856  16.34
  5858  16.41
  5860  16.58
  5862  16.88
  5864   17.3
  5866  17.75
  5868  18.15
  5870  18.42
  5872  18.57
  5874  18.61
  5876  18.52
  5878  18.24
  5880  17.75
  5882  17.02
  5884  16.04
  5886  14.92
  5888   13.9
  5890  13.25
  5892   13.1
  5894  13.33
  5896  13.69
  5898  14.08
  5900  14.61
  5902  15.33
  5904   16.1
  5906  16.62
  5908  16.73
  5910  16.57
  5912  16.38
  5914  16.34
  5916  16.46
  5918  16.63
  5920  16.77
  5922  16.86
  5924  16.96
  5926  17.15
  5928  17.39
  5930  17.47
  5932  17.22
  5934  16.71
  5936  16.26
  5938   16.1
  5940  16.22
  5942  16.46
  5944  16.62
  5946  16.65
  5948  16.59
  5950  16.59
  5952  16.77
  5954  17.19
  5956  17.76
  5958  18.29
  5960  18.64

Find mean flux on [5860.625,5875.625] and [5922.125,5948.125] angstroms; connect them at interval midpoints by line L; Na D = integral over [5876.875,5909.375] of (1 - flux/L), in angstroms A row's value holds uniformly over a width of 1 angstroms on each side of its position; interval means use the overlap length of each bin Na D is 4.1 angstroms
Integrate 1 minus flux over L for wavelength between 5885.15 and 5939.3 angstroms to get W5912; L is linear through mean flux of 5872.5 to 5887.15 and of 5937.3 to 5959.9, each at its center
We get 4.1 angstroms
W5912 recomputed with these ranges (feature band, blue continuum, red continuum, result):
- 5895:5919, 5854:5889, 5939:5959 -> 1.7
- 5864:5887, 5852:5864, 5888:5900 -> -3.8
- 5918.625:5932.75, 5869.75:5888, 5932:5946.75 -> -0.4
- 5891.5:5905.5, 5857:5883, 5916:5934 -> 2.3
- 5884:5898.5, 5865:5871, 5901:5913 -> 2.7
